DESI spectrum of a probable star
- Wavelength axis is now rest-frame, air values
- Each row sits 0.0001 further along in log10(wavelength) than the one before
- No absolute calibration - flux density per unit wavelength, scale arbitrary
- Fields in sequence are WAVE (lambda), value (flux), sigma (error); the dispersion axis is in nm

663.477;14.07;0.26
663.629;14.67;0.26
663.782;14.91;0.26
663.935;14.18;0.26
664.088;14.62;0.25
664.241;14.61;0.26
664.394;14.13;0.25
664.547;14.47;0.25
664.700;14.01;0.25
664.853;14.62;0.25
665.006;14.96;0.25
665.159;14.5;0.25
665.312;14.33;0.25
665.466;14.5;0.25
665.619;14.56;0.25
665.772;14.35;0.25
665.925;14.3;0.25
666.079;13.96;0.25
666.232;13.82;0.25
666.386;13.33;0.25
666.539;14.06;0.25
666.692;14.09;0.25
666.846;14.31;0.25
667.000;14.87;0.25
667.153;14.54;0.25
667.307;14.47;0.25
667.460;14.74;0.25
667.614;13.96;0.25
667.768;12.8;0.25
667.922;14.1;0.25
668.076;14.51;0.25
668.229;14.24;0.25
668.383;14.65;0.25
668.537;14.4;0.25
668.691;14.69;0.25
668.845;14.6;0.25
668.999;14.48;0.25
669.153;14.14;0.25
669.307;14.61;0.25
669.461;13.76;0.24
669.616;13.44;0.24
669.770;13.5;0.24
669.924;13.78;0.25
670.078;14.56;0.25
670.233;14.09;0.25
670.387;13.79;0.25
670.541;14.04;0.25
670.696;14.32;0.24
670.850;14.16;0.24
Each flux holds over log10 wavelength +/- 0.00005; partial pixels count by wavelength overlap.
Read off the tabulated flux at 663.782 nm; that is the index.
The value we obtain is 14.91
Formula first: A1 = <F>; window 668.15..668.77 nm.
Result 14.5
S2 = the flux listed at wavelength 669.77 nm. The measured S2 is 13.5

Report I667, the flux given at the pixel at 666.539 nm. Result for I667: 14.06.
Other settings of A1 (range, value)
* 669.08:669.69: 14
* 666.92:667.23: 14.7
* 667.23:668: 14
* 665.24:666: 14.4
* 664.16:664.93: 14.4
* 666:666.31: 13.9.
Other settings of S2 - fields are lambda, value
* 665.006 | 14.96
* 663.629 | 14.67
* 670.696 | 14.32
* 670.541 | 14.04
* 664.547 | 14.47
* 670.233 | 14.09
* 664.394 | 14.13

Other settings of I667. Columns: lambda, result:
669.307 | 14.61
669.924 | 13.78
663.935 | 14.18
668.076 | 14.51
